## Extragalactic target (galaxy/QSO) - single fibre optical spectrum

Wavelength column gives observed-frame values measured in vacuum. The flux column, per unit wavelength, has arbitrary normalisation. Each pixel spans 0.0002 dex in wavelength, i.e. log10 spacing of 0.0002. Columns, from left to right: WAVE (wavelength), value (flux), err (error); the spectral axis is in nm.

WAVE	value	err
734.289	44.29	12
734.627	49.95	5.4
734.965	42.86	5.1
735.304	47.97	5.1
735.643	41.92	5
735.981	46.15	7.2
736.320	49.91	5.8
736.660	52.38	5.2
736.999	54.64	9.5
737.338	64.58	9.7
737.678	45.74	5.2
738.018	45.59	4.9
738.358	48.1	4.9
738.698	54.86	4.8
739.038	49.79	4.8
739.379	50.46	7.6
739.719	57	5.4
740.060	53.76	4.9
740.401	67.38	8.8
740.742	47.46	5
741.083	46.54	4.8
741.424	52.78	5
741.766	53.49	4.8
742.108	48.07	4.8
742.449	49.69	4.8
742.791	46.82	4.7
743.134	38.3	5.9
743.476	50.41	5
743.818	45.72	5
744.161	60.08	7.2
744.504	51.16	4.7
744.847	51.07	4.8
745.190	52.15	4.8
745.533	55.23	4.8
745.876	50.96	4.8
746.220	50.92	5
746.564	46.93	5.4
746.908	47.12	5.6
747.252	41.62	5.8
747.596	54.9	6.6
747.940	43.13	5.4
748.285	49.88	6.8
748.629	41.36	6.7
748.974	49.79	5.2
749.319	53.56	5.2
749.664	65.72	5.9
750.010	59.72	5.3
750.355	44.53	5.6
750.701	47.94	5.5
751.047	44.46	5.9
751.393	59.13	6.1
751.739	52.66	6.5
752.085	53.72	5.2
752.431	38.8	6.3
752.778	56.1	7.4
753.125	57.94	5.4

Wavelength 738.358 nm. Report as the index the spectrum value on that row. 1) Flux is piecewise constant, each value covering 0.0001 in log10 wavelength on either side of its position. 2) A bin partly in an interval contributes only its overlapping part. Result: 48.1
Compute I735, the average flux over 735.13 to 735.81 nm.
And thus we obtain 44.9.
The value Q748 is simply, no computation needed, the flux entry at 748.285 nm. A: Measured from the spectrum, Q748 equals 49.88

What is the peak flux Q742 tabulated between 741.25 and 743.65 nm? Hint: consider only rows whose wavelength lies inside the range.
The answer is 53.49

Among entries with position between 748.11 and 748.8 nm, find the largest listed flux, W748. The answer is 49.88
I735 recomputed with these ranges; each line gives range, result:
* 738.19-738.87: 51.5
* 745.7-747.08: 49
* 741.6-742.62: 50.4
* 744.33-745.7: 52.4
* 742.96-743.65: 44.4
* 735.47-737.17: 49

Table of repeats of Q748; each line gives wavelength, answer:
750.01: 59.72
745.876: 50.96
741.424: 52.78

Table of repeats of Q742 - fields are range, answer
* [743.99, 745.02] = 60.08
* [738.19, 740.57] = 67.38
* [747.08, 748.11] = 54.9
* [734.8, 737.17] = 54.64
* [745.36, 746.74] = 55.23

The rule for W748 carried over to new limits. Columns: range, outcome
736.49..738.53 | 64.58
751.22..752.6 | 59.13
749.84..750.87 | 59.72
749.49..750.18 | 65.72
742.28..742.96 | 49.69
